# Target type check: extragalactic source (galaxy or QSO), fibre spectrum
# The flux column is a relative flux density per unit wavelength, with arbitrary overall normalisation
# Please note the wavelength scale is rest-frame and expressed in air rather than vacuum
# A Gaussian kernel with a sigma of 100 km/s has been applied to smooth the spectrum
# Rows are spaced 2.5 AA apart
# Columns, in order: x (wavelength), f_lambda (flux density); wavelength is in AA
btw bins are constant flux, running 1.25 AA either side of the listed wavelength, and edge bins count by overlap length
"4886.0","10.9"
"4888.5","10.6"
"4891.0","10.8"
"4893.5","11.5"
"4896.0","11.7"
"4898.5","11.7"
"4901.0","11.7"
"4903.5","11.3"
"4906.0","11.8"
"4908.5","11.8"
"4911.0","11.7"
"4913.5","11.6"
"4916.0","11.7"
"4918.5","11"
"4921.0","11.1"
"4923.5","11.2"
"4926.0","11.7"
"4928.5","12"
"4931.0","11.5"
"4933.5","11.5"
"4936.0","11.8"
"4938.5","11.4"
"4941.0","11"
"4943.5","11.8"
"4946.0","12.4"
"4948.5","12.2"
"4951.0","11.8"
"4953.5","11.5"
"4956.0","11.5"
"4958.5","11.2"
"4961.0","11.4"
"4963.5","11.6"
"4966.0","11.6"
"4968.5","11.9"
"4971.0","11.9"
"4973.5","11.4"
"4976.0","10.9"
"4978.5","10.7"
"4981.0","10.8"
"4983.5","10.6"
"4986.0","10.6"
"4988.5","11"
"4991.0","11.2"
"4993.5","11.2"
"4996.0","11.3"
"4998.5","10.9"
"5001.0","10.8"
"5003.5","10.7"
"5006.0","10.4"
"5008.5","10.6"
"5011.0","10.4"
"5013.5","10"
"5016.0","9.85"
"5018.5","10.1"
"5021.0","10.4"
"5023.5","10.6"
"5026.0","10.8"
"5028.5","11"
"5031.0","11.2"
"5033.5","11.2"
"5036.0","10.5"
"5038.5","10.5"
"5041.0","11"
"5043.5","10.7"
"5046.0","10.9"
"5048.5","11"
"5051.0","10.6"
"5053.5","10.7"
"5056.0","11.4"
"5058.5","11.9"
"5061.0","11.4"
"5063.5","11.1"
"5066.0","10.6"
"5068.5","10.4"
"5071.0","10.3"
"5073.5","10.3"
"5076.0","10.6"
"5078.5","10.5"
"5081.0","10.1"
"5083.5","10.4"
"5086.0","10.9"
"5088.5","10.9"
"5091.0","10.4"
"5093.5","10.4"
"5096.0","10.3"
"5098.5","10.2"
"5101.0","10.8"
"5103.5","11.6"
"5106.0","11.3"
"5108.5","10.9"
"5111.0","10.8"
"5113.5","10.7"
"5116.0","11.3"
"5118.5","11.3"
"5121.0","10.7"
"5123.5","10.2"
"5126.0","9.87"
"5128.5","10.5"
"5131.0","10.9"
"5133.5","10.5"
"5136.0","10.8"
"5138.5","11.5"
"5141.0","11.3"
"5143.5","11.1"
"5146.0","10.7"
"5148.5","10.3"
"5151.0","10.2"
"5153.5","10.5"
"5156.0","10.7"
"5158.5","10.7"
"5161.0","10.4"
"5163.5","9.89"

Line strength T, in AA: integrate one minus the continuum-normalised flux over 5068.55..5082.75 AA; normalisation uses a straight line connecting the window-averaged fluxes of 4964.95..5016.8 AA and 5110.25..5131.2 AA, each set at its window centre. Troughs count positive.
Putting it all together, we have 0.5 AA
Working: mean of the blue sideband 10.9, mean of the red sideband 10.7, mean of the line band 10.4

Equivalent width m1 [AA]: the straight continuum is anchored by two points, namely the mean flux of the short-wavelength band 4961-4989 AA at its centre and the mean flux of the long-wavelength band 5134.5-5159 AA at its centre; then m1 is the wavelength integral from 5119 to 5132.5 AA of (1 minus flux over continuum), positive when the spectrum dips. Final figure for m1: 0.4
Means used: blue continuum 11.2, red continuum 10.8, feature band 10.5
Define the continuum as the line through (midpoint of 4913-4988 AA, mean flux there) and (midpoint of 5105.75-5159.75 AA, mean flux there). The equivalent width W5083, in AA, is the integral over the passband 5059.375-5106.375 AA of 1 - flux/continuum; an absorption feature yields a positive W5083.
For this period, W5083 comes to 1.22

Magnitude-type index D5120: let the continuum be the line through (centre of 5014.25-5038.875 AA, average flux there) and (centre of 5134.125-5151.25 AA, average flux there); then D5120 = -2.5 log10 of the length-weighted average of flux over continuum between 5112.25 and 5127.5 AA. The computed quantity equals 0.01 mag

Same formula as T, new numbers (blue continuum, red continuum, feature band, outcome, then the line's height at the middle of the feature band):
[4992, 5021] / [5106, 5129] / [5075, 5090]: 0.17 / 10.7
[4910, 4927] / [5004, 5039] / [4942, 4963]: -1.09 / 11.1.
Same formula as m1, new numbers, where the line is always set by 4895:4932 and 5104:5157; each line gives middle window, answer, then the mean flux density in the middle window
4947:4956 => -0.3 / 11.8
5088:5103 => 0.5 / 10.5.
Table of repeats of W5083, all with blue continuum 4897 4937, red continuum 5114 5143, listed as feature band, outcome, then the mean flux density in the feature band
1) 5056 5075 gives 0.26 AA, 10.9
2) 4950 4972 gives -0.35 AA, 11.6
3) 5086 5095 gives 0.28 AA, 10.6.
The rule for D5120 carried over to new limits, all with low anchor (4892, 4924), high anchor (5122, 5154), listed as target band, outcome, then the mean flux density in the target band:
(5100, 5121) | -0.03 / 11.1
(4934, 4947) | -0.02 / 11.7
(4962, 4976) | -0.03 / 11.6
